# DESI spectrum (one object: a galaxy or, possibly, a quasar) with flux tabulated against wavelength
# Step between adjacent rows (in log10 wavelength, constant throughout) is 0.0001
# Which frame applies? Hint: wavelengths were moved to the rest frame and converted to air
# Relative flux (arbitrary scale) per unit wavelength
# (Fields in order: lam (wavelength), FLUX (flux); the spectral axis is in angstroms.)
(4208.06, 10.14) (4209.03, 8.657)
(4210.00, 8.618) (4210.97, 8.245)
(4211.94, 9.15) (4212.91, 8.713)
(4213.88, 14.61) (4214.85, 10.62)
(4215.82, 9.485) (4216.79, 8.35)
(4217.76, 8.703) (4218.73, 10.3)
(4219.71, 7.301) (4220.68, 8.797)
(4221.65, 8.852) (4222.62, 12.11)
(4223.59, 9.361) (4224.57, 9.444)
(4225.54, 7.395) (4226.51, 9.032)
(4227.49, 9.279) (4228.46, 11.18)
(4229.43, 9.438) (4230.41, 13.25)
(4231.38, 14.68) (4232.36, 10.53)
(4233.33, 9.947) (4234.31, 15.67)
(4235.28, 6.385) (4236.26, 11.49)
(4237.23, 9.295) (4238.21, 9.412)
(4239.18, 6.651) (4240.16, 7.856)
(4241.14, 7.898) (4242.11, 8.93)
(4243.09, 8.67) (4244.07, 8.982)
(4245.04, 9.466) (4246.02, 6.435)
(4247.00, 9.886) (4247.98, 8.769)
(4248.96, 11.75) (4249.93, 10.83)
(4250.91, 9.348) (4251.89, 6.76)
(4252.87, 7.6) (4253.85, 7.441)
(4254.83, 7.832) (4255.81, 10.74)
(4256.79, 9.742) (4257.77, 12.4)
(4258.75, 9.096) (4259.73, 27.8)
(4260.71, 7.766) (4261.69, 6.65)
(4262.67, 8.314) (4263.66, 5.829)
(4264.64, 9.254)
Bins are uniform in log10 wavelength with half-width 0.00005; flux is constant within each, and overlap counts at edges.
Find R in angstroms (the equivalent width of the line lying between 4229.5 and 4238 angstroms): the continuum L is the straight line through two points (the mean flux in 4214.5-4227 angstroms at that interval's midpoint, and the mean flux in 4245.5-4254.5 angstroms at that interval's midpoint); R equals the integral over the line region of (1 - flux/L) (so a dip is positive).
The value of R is -2.1 angstroms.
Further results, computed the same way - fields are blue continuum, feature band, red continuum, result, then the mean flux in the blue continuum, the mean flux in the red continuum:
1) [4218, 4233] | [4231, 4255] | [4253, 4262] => 2.8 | 10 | 11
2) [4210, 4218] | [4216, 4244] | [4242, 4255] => -1.1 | 9.7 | 8.78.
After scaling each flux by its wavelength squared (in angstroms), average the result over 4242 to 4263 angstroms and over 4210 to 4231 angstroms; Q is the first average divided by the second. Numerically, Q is 1.03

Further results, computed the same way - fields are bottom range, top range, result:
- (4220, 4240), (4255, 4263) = 1.16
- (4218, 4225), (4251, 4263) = 1.10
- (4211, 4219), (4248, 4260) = 1.09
